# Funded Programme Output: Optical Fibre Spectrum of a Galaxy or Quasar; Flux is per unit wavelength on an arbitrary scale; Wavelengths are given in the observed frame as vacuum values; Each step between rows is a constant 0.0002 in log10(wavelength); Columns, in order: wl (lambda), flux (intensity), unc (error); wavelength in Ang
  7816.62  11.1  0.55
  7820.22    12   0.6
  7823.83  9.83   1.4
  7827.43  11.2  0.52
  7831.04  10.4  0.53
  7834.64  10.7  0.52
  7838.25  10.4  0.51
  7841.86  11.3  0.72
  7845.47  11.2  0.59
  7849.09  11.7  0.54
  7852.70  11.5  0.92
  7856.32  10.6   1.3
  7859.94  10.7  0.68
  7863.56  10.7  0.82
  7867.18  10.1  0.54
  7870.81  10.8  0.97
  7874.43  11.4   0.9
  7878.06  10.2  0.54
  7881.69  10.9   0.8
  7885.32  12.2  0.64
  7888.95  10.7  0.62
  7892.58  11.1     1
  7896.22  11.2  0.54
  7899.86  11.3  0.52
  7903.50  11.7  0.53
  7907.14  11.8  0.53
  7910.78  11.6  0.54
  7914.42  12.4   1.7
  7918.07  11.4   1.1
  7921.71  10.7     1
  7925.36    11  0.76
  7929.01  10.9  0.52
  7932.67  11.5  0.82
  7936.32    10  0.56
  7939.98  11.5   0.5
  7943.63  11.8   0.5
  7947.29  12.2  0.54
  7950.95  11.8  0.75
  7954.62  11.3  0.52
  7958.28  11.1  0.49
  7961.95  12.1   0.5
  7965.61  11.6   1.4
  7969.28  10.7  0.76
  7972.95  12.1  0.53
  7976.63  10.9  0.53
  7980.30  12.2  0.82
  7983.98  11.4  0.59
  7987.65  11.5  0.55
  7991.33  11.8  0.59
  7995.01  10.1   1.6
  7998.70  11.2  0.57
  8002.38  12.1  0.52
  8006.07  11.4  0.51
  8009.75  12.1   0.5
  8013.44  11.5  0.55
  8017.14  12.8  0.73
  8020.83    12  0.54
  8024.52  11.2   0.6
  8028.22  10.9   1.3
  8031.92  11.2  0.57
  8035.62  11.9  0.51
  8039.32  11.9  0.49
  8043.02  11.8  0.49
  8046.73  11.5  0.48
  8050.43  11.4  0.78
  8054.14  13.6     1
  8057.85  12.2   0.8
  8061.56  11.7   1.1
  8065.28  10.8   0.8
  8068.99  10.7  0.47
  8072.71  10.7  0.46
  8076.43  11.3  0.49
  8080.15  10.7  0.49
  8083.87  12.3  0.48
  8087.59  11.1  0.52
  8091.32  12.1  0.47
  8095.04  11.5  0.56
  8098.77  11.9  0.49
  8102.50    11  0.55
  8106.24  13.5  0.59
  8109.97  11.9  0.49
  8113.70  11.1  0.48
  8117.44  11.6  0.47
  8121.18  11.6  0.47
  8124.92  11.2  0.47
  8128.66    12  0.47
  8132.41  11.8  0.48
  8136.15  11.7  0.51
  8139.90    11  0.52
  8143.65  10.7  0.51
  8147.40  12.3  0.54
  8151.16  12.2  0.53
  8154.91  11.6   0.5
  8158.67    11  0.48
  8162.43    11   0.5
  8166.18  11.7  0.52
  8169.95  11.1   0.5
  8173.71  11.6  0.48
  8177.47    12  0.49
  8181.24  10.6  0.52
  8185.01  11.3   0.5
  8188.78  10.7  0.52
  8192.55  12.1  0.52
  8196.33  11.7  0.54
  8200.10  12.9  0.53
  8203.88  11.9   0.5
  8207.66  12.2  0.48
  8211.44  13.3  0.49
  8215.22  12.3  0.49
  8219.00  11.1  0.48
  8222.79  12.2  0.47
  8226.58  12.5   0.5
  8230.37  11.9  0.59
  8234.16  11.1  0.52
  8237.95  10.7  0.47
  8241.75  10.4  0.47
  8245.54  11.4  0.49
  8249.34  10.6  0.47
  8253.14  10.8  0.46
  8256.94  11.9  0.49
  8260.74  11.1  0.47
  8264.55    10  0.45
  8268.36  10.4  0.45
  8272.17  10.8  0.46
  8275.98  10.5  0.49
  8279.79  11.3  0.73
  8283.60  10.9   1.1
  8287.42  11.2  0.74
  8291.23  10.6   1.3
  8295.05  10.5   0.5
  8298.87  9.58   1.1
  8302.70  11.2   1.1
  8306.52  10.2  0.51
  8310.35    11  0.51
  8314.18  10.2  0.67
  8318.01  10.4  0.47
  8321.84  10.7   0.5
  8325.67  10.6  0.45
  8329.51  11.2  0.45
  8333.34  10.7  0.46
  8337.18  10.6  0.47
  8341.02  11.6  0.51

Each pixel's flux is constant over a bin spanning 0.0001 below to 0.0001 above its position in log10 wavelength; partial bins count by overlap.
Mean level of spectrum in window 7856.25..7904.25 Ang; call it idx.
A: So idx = 11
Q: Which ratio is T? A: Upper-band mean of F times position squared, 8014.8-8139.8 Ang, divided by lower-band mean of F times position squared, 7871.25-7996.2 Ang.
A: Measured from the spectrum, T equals 1.06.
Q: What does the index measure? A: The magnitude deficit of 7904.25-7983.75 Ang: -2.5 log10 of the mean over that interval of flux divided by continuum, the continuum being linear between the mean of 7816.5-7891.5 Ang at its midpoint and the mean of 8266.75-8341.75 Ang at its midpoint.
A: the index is -0.06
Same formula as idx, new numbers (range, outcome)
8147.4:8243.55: 11.7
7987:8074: 11.6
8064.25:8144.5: 11.5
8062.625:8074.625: 10.8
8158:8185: 11.3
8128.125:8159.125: 11.6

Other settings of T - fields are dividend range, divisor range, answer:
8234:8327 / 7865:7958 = 1.04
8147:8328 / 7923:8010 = 1.05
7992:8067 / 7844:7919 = 1.08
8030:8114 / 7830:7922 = 1.10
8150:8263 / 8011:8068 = 1.02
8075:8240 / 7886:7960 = 1.09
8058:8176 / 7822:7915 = 1.11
